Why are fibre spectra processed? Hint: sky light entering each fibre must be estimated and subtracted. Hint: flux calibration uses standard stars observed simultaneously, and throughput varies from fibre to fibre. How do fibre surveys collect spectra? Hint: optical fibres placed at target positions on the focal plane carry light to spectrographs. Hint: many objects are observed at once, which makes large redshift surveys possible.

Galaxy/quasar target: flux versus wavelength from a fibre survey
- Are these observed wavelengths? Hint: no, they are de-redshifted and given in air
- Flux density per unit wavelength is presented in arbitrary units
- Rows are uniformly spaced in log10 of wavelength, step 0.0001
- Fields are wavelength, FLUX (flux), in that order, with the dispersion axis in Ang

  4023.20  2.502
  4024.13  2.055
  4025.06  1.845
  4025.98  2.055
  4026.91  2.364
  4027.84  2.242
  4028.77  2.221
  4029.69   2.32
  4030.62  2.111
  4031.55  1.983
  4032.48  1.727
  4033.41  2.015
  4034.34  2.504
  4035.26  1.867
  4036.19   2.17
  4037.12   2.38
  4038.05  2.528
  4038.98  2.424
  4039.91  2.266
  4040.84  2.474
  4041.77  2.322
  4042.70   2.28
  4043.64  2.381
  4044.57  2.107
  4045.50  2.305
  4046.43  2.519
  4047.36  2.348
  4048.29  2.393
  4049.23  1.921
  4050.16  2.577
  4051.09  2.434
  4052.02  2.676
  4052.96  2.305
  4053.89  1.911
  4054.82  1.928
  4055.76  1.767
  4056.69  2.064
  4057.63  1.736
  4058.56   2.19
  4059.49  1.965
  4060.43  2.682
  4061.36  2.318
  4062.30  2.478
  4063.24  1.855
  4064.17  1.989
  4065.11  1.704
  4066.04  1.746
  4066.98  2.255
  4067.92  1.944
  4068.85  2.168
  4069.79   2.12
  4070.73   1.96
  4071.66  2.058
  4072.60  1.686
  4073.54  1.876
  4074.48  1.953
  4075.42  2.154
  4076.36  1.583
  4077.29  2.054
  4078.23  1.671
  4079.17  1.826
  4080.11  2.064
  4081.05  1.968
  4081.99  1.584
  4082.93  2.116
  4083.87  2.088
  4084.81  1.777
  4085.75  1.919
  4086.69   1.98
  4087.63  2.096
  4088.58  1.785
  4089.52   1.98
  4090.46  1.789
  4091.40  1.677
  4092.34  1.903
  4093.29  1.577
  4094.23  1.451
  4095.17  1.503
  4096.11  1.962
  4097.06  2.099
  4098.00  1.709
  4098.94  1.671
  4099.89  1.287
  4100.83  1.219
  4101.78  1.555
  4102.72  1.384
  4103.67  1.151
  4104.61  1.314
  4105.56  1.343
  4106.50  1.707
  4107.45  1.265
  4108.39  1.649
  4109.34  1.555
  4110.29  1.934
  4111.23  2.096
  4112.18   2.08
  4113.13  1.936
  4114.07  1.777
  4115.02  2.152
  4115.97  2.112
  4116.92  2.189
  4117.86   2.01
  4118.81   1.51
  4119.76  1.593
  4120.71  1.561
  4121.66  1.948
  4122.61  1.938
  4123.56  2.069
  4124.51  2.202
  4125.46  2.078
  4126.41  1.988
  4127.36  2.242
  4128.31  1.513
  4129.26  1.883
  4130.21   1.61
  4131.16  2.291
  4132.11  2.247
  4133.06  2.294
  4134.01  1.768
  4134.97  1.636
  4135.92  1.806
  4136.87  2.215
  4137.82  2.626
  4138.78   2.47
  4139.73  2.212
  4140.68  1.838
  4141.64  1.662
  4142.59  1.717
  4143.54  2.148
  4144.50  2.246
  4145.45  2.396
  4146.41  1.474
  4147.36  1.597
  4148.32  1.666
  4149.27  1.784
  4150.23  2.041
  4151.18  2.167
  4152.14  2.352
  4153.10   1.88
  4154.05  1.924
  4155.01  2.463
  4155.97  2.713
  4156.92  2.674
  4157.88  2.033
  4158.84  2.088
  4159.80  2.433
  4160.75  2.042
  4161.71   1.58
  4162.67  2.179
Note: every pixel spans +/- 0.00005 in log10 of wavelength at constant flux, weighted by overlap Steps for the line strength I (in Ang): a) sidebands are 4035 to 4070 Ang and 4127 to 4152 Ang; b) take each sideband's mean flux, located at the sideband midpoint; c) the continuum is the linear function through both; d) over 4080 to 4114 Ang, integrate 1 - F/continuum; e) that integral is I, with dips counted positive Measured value 6.0 Ang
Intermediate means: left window 2.2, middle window 1.72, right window 1.99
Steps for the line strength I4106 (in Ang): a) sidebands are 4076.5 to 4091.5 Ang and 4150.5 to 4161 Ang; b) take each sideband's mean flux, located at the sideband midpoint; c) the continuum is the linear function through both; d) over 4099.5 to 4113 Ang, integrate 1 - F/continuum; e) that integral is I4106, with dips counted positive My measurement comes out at 3.09 Ang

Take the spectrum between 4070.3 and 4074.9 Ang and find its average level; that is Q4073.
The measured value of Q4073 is 1.91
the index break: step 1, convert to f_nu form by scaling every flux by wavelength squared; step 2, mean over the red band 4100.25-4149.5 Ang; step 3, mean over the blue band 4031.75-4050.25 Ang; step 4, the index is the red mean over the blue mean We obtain 0.9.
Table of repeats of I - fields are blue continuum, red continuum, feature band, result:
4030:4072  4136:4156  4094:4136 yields 6.2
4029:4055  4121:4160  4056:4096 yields 4.7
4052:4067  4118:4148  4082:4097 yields 1.4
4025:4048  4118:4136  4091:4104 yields 2.8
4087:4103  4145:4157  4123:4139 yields -0.9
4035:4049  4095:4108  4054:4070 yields 0.0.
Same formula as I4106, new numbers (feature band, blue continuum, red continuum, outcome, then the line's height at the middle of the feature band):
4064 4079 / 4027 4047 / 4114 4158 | 1.7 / 2.17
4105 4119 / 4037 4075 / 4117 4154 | 1.4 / 2.03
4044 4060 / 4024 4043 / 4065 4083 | -0.9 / 2.07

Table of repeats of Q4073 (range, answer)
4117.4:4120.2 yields 1.7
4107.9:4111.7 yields 1.81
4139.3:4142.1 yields 1.9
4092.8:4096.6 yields 1.62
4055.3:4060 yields 1.95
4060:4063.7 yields 2.33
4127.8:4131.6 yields 1.83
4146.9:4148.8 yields 1.63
